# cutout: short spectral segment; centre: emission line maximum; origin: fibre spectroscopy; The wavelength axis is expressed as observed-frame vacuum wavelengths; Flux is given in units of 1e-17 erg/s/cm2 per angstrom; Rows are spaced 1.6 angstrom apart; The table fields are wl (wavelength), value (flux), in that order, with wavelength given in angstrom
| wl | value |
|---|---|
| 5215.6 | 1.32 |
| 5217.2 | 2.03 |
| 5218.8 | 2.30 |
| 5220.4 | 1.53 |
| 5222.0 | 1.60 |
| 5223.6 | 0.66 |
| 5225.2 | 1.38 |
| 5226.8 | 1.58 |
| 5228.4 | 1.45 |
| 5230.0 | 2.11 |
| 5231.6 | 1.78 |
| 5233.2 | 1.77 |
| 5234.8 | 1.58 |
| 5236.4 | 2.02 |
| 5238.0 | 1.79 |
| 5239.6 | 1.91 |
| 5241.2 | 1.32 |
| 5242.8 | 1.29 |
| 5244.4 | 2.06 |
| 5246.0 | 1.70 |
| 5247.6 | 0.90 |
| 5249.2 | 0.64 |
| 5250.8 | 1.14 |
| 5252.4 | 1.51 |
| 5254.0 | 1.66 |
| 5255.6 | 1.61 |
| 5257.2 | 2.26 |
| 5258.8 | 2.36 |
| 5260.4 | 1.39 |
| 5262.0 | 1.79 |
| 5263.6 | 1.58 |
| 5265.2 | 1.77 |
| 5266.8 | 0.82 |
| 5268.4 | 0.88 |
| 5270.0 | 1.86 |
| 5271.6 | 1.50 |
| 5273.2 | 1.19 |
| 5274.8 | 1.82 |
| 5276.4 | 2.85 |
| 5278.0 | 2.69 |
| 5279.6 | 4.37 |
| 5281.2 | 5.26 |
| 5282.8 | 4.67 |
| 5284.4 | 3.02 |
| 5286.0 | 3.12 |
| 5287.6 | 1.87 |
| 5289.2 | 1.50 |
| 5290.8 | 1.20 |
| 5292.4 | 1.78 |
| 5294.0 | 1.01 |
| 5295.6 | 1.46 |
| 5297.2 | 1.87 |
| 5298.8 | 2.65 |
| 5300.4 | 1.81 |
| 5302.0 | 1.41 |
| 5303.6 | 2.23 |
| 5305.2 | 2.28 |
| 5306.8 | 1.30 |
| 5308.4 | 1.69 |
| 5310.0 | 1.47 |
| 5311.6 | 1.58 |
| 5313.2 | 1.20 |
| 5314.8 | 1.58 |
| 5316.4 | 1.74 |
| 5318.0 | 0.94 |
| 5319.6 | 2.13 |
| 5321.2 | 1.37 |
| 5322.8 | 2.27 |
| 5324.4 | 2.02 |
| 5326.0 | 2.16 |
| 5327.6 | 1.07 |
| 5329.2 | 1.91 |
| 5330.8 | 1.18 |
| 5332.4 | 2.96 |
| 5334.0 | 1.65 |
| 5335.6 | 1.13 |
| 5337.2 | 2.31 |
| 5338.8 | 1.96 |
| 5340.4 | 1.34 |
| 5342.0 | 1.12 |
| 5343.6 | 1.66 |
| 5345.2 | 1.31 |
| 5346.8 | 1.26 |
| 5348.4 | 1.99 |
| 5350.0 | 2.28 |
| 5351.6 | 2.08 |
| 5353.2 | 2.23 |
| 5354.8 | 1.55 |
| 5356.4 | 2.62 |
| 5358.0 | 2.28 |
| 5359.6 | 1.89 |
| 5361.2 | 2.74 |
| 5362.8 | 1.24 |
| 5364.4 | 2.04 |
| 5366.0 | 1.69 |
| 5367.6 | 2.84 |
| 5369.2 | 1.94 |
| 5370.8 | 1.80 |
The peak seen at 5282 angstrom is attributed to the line [O II] 3727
